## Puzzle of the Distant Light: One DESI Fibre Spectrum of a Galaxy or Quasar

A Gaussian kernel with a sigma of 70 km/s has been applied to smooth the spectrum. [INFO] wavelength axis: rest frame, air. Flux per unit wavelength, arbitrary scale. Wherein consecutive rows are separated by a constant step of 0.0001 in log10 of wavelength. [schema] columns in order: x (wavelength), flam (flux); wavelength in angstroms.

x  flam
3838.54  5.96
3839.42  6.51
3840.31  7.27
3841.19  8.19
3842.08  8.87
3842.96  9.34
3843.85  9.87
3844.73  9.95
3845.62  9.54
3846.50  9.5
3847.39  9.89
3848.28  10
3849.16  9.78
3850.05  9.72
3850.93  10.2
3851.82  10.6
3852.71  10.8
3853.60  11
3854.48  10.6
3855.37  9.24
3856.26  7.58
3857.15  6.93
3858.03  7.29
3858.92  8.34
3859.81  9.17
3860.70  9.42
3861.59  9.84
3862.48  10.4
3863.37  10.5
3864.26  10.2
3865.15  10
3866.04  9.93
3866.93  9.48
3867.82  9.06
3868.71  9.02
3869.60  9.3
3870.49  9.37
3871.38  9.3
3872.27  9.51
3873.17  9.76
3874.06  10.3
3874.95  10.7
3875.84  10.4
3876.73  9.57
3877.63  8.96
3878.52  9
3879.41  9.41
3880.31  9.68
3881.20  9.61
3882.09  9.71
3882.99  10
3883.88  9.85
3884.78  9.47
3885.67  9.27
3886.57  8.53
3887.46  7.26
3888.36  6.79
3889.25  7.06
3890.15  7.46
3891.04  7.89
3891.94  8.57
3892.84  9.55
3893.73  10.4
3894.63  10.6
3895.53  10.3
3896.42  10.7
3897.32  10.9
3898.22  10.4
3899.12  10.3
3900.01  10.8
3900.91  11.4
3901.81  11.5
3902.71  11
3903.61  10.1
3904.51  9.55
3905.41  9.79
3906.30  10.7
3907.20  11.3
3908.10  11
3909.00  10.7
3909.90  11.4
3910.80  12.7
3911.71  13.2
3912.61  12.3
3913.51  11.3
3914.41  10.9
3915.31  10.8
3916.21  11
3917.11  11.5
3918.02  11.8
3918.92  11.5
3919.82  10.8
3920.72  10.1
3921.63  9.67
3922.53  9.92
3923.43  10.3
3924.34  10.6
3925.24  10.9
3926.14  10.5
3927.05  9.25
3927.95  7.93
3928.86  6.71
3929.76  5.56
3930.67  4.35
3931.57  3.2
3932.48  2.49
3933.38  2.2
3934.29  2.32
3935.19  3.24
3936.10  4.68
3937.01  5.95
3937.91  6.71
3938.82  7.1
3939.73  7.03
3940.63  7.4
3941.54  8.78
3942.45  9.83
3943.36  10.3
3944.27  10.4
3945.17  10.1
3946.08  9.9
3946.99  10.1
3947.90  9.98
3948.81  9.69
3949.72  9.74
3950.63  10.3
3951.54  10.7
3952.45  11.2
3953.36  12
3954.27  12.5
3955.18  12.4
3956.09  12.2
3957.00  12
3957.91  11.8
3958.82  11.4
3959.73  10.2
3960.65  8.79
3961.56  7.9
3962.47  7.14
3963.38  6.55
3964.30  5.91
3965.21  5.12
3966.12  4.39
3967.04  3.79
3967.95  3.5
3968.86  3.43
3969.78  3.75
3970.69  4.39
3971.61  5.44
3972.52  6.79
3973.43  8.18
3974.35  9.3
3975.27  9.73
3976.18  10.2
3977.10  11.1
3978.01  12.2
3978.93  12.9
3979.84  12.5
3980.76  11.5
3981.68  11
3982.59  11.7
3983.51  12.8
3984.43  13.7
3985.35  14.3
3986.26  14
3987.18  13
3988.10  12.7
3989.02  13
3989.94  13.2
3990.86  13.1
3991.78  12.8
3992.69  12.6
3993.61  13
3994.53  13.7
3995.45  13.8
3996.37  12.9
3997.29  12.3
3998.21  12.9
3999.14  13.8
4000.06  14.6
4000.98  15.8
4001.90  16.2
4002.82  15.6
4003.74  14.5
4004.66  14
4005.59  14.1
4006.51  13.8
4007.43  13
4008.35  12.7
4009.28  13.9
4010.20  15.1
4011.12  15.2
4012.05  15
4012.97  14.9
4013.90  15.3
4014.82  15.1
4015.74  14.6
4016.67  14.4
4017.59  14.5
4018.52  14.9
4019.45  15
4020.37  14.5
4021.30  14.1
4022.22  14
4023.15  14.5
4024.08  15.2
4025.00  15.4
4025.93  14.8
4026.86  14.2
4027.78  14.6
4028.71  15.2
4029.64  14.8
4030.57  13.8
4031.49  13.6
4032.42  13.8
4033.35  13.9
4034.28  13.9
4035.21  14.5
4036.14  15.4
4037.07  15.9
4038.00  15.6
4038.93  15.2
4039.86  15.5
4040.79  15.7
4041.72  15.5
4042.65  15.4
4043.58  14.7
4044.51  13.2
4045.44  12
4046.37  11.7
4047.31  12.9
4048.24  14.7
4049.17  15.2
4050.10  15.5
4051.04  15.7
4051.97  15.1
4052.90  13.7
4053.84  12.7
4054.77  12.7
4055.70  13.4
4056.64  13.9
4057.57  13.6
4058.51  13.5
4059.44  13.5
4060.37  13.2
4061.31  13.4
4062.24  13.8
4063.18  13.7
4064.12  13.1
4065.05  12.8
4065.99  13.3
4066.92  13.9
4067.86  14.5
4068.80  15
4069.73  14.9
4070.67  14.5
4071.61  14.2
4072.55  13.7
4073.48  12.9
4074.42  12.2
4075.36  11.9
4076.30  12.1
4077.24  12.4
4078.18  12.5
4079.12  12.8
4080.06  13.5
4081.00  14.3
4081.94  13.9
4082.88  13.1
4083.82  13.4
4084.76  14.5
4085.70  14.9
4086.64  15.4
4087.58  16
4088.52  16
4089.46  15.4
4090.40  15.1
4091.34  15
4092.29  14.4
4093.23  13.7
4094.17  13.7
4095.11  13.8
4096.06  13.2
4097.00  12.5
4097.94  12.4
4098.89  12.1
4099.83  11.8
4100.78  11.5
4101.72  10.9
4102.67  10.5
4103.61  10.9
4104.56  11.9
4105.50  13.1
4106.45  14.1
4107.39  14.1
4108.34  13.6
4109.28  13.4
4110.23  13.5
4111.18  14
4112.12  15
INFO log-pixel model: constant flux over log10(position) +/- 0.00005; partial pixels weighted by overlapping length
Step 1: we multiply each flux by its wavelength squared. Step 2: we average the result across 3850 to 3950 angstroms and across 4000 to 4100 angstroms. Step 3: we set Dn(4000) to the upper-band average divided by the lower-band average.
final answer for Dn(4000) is 1.64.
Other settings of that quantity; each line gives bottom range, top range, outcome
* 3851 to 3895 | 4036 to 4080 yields 1.63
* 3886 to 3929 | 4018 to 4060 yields 1.50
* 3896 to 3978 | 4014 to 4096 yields 1.67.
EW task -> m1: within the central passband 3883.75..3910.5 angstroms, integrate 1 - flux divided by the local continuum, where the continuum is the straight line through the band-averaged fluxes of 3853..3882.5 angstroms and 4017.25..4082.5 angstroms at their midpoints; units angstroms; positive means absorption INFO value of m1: 1.04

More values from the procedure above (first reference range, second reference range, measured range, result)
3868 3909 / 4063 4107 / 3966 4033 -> -4.31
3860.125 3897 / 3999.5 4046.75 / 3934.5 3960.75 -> 5.40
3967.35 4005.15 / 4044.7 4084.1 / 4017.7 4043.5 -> -4.22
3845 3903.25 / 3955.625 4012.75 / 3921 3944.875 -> 7.35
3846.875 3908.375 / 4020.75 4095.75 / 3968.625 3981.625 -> 3.50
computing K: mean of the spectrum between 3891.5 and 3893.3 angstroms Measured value 9.09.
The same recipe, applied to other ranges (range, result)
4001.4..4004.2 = 15.5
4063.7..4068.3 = 13.5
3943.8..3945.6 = 10.3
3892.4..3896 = 10.2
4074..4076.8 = 12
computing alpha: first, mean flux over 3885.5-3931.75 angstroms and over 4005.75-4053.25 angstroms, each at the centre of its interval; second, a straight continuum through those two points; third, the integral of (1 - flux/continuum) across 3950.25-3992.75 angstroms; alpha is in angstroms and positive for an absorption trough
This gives 8.2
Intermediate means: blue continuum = 9.89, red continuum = 14.5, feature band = 9.96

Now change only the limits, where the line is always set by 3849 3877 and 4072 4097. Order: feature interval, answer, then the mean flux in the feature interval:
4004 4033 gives -4.36 angstroms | 14.4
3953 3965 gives 1.55 angstroms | 9.94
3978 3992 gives -1.02 angstroms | 12.8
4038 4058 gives -1.69 angstroms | 14.2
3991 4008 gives -2.27 angstroms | 13.8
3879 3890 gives 1.27 angstroms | 8.84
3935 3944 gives 3.08 angstroms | 7.28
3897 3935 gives 3.54 angstroms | 9.58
